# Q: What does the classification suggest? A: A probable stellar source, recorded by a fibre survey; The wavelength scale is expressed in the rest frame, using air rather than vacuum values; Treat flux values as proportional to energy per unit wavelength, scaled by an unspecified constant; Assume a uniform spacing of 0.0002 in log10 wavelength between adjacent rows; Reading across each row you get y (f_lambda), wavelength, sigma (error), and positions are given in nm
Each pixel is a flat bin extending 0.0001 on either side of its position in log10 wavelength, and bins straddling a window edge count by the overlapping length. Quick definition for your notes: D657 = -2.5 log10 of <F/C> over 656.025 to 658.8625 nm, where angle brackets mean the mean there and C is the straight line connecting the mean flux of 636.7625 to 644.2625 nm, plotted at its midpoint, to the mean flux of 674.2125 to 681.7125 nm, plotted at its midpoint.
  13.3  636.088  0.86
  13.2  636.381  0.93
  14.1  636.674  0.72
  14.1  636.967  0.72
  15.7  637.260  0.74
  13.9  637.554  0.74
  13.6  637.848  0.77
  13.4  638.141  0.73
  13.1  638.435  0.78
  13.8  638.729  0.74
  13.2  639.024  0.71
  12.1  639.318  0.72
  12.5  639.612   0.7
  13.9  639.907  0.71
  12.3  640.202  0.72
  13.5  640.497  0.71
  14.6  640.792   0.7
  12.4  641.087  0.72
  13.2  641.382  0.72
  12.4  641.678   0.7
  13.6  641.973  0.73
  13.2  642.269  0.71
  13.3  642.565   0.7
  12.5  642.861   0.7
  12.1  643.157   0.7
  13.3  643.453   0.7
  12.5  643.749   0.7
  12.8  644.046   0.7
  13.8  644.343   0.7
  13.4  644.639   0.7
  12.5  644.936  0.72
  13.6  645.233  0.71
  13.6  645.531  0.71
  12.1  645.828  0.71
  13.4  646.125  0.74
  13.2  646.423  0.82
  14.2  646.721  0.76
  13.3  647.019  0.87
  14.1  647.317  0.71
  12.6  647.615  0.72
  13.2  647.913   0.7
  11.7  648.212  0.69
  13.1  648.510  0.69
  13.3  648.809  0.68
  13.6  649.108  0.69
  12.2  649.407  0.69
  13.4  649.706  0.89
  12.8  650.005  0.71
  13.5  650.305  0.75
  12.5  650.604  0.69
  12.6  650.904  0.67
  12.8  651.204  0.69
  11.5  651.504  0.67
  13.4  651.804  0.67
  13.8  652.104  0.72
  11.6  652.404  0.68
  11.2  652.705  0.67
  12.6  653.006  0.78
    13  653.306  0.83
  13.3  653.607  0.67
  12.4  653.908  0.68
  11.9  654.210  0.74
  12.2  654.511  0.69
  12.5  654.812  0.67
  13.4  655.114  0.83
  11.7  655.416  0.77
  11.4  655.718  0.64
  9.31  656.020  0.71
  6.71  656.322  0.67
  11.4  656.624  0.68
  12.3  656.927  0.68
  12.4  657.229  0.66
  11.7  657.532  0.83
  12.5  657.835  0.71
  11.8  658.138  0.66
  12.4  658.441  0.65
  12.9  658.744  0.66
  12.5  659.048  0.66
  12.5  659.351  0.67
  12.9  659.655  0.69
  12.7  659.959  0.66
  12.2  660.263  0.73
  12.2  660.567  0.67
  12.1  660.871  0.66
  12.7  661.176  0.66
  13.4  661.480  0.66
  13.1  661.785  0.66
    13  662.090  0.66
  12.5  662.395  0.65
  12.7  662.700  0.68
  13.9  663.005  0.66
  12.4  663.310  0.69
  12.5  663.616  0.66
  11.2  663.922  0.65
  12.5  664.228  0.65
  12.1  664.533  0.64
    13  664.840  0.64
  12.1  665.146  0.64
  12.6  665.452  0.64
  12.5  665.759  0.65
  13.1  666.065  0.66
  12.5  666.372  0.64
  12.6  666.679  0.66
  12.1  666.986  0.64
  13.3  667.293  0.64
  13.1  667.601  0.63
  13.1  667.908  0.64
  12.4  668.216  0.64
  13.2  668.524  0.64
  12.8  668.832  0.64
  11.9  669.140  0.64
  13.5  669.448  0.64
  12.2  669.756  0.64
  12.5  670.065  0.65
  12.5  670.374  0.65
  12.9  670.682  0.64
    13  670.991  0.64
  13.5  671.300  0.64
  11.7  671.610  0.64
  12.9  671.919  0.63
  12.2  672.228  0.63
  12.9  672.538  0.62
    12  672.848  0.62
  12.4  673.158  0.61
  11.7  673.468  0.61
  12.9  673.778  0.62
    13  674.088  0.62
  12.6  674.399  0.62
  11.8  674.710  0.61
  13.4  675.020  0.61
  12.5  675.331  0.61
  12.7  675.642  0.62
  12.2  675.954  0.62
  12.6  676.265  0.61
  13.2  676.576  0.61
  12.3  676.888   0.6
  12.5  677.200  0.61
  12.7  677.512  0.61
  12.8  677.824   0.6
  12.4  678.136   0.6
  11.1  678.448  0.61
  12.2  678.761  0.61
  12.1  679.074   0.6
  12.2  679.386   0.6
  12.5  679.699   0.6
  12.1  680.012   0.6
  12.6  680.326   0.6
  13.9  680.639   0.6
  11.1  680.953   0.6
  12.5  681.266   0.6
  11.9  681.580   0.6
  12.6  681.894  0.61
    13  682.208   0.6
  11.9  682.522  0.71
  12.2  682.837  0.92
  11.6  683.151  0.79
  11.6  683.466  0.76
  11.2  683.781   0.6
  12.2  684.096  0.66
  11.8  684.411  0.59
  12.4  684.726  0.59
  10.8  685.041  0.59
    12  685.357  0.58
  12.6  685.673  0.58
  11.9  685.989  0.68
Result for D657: 0.13 mag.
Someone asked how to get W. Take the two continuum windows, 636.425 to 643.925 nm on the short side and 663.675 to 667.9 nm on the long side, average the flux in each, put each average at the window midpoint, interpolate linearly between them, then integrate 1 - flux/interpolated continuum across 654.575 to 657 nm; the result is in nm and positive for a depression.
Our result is 0.329 nm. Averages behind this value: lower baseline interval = 13.3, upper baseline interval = 12.5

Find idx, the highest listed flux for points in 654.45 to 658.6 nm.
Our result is 13.4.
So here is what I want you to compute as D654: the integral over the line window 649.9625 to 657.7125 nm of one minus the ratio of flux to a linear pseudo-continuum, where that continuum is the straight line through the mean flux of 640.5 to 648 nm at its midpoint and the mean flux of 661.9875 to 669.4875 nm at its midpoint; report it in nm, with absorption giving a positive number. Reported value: 0.52 nm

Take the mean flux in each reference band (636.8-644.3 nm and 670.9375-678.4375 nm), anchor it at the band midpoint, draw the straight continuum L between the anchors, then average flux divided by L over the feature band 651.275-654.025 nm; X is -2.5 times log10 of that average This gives 0.04 mag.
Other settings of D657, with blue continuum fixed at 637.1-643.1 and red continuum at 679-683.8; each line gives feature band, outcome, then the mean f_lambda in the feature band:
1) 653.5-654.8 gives 0.04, 12.4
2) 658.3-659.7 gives 0.02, 12.6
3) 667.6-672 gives -0.02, 12.7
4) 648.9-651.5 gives 0.01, 12.9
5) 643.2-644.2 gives 0.03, 12.8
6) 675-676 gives -0.02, 12.6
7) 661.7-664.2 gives 0.00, 12.6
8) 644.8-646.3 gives 0.01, 13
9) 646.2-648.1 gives -0.02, 13.4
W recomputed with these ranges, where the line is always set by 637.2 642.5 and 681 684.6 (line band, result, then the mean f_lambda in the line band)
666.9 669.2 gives -0.06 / 12.8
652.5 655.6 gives 0.12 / 12.4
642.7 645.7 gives 0.04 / 13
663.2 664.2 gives 0.04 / 12.1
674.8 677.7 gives -0.10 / 12.7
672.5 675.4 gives -0.05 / 12.5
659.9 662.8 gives 0.00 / 12.7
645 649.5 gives -0.02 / 13.1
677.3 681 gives -0.07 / 12.3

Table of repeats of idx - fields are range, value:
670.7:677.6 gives 13.5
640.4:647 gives 14.6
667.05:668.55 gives 13.3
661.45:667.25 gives 13.9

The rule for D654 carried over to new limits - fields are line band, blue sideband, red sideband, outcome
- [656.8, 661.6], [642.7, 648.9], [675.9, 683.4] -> 0.123 nm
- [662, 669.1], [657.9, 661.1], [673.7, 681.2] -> -0.116 nm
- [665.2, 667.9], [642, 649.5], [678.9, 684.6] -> -0.037 nm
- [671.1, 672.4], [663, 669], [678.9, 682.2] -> -0.007 nm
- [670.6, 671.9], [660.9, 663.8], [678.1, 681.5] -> -0.025 nm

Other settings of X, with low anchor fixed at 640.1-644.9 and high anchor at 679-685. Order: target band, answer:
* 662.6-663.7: -0.03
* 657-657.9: 0.05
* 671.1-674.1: -0.01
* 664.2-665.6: 0.01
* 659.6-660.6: 0.01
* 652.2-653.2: 0.07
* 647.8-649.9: 0.00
